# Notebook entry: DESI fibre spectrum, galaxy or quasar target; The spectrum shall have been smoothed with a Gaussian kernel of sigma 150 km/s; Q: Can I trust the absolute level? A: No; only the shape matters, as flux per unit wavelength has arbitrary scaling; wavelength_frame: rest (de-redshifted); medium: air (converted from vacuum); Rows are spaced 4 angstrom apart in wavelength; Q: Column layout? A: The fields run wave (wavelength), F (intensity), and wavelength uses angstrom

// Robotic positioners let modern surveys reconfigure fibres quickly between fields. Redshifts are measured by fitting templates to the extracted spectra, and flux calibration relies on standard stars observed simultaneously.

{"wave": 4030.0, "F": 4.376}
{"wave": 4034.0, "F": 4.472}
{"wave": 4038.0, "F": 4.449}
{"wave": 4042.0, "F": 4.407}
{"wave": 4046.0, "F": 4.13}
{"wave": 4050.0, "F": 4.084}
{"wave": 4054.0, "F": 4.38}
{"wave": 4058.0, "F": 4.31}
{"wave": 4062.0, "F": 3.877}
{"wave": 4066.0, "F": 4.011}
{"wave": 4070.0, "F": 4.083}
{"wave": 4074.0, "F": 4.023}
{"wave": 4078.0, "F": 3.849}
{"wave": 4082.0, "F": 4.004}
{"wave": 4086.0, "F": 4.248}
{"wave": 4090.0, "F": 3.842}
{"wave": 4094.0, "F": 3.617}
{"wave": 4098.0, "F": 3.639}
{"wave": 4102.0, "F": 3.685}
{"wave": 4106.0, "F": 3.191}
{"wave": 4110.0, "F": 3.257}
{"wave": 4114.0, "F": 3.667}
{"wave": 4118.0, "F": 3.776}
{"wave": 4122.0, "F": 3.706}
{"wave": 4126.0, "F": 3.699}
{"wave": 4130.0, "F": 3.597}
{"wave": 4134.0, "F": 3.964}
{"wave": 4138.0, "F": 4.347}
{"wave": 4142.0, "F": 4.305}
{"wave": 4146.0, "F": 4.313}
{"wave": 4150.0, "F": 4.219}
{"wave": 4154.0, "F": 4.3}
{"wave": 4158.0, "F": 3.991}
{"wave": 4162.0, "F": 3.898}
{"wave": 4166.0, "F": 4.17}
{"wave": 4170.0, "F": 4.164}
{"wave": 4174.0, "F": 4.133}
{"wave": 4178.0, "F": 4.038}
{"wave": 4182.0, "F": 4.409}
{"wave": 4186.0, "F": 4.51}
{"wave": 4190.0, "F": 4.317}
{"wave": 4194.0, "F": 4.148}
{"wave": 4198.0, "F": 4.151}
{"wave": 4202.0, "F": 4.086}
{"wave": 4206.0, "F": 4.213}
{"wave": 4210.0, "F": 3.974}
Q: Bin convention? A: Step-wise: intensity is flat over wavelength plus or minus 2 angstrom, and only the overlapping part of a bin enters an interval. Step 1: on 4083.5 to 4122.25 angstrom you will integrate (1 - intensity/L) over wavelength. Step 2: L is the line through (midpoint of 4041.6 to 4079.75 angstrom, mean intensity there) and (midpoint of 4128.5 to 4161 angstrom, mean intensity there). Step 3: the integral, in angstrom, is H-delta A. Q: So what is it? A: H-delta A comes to 4.3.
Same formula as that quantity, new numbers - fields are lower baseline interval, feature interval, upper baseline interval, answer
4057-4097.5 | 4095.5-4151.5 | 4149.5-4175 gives 3.4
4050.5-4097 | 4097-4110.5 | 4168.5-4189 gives 2.1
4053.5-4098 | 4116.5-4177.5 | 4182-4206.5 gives 1.6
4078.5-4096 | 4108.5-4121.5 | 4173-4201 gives 1.3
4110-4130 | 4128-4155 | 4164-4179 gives -2.0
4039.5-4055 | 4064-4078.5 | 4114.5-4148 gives 0.5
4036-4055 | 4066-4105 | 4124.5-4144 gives 2.6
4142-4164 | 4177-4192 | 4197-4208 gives -0.7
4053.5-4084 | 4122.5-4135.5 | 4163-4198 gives 1.3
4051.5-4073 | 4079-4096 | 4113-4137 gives 0.2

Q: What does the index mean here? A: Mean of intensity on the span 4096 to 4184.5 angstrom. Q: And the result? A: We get 3.93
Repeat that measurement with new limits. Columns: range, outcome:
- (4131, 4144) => 4.16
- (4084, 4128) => 3.67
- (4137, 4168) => 4.19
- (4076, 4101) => 3.86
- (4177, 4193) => 4.33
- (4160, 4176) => 4.09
